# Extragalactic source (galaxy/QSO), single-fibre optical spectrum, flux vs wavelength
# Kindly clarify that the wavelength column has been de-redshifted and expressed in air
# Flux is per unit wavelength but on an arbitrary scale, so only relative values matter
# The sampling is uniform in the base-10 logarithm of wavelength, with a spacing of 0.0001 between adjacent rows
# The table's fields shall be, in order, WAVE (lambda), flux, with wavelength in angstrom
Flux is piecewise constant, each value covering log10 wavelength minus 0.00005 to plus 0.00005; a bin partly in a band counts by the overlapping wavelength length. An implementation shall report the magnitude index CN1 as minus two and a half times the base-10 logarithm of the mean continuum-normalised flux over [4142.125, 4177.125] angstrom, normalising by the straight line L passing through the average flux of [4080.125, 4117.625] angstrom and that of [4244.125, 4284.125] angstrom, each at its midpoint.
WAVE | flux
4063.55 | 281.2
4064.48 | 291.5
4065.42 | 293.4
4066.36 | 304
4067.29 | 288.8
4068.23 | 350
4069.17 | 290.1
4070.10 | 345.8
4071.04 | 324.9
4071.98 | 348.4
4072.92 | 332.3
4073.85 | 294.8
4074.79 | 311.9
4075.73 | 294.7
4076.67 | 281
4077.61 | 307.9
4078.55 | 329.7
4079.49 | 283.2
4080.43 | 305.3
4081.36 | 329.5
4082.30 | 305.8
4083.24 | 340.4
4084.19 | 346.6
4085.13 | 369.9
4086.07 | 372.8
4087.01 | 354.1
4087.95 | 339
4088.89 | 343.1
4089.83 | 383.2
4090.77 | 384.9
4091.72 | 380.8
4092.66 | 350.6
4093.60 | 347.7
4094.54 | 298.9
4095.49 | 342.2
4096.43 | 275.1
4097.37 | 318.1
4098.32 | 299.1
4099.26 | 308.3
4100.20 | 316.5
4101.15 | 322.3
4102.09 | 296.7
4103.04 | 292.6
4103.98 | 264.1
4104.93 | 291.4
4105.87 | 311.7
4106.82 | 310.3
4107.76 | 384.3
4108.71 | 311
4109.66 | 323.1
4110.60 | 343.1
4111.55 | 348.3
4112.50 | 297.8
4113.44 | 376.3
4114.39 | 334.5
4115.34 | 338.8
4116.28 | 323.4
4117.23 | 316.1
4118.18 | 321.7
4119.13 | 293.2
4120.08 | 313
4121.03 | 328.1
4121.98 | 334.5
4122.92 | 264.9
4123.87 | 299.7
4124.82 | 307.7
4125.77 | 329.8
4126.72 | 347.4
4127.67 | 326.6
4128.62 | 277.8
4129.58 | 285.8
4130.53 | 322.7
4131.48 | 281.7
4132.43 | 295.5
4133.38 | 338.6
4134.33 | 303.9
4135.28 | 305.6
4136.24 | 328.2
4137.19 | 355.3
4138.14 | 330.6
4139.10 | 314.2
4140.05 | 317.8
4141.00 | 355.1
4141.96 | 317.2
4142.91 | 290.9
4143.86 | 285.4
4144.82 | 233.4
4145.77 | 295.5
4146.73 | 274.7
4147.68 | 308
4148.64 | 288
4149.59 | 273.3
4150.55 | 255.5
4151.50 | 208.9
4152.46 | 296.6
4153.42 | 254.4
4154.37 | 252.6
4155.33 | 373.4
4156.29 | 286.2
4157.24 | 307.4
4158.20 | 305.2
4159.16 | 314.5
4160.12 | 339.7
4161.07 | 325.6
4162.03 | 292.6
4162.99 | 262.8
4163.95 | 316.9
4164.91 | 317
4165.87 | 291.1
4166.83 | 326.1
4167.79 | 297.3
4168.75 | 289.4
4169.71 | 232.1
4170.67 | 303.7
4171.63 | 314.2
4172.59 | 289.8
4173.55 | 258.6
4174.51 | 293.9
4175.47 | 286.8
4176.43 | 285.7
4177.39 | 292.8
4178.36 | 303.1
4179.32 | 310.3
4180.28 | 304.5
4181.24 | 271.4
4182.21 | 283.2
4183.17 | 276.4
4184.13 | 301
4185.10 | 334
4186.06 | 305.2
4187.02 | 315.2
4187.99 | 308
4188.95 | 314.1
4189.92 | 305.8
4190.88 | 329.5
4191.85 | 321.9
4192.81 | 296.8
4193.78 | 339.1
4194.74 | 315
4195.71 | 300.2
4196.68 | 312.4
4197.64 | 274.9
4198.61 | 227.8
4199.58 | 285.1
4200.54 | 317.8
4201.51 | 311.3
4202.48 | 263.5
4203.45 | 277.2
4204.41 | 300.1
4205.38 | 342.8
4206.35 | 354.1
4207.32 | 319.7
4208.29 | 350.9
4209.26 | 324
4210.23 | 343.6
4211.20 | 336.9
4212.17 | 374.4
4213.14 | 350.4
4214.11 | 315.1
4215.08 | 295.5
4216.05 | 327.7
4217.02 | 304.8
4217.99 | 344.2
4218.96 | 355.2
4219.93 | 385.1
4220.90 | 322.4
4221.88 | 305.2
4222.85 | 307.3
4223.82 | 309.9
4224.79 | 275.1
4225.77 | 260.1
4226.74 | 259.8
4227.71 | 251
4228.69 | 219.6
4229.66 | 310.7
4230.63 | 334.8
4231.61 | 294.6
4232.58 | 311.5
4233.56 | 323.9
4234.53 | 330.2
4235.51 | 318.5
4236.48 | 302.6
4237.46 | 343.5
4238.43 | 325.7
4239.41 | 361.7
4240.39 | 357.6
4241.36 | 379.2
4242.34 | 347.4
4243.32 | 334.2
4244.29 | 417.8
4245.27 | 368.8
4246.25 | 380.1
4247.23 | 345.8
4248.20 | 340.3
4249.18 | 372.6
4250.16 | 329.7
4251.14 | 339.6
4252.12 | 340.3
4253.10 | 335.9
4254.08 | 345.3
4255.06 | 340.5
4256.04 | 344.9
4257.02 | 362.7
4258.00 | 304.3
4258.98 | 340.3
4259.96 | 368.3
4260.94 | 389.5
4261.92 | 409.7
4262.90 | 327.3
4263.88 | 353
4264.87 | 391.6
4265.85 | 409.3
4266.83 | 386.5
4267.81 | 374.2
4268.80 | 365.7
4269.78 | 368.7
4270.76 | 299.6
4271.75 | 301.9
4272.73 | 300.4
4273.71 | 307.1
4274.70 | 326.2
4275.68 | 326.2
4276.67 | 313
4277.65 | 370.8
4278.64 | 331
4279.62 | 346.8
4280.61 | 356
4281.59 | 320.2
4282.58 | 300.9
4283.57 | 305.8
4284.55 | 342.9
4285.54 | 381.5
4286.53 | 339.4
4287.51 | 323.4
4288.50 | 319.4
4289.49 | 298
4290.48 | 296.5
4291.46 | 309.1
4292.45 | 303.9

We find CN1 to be 0.16 mag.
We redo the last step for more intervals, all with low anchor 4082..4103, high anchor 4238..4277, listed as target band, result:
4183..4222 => 0.094 mag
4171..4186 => 0.168 mag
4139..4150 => 0.152 mag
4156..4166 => 0.119 mag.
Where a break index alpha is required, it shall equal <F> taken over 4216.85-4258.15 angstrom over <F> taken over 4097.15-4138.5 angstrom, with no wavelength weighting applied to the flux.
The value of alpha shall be 1.0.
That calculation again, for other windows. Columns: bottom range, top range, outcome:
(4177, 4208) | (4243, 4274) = 1.16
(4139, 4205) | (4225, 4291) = 1.13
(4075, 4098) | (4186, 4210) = 0.93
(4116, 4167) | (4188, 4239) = 1.03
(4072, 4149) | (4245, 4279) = 1.09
